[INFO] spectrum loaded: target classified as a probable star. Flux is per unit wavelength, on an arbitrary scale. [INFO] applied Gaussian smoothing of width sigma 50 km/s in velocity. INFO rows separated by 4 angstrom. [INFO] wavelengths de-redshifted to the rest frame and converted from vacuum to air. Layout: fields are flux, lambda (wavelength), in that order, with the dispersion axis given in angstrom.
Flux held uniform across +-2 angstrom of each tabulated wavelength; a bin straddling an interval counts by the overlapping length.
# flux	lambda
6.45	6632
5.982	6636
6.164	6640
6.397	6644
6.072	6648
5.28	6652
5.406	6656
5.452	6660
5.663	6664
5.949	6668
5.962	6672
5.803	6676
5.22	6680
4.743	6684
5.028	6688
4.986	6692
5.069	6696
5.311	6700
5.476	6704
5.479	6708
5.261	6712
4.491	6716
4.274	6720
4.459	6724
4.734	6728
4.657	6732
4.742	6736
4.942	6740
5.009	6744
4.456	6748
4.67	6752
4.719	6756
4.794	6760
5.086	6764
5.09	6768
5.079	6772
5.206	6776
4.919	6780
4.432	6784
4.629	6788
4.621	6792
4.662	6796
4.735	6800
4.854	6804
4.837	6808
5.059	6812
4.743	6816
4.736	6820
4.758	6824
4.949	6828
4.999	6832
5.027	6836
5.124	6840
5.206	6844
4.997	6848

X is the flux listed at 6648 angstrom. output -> 6.072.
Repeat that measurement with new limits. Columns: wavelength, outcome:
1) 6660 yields 5.452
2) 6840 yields 5.124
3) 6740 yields 4.942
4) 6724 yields 4.459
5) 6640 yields 6.164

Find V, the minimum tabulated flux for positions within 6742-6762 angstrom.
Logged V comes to 4.456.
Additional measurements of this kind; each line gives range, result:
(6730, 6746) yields 4.657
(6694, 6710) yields 5.069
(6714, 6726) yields 4.274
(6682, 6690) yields 4.743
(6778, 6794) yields 4.432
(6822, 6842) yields 4.758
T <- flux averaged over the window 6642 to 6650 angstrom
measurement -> 6.23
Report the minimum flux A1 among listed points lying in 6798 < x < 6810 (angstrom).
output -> 4.735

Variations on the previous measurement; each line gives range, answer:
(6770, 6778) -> 5.079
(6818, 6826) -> 4.736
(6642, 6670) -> 5.28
